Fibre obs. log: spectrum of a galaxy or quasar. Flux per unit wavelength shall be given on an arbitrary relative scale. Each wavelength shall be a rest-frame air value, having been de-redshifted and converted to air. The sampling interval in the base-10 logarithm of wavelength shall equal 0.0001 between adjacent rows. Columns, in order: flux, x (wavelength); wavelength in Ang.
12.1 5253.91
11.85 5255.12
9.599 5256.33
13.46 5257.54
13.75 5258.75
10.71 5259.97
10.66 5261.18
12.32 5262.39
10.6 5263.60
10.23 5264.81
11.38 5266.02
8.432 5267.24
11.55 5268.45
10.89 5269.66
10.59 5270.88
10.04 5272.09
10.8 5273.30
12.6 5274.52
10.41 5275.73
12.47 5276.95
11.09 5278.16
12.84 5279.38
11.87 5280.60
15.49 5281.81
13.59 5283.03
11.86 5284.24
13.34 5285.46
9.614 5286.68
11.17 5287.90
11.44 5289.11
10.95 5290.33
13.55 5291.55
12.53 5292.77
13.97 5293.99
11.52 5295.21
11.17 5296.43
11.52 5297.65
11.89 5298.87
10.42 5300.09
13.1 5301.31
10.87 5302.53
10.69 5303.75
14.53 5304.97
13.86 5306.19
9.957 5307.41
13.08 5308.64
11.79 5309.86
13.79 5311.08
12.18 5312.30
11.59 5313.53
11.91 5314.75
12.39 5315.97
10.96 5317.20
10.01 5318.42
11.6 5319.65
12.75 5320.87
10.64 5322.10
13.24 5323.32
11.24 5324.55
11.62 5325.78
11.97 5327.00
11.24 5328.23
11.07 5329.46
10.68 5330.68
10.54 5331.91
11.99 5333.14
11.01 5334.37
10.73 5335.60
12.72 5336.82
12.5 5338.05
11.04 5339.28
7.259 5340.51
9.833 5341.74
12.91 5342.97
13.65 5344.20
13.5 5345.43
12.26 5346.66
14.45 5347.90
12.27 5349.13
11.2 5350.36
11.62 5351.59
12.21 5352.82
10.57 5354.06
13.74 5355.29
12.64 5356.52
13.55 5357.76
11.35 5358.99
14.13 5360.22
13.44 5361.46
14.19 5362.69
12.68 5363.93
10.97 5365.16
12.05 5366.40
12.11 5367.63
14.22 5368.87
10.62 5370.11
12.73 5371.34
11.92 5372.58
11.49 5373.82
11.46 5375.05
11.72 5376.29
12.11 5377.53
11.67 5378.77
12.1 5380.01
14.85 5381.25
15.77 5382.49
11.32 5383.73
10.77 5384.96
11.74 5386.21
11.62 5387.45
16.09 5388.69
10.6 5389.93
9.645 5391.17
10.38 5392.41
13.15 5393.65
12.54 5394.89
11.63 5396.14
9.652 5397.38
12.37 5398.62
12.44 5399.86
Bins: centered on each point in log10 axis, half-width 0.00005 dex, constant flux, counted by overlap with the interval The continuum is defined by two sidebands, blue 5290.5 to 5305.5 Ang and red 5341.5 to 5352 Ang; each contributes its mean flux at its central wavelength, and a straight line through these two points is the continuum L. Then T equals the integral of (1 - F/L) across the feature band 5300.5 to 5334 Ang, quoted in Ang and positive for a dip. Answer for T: 1.2 Ang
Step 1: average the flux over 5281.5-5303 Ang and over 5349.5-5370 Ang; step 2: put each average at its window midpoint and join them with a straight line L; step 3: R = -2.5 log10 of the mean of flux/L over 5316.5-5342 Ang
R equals 0.10 mag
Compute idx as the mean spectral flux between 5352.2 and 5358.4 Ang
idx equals 12.5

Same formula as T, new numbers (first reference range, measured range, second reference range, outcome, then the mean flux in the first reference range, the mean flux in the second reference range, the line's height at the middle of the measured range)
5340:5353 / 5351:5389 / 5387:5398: -2.1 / 12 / 11.7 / 11.8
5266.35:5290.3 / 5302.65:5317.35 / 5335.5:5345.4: -0.9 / 11.6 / 11.5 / 11.5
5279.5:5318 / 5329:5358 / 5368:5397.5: 0.8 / 12.1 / 12.1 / 12.1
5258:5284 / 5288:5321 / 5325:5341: -1.9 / 11.6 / 11.1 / 11.3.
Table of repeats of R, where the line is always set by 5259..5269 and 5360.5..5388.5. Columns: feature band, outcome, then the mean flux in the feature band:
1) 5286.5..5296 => -0.066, 11.9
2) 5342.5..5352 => -0.064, 12.8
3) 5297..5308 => -0.046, 11.9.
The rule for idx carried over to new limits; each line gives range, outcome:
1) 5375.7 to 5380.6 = 11.9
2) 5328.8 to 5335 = 11.1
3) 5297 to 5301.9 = 11.7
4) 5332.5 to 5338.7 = 11.8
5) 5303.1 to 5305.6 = 12.6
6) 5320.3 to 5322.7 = 11.7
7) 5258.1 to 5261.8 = 11.7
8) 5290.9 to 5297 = 12.5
